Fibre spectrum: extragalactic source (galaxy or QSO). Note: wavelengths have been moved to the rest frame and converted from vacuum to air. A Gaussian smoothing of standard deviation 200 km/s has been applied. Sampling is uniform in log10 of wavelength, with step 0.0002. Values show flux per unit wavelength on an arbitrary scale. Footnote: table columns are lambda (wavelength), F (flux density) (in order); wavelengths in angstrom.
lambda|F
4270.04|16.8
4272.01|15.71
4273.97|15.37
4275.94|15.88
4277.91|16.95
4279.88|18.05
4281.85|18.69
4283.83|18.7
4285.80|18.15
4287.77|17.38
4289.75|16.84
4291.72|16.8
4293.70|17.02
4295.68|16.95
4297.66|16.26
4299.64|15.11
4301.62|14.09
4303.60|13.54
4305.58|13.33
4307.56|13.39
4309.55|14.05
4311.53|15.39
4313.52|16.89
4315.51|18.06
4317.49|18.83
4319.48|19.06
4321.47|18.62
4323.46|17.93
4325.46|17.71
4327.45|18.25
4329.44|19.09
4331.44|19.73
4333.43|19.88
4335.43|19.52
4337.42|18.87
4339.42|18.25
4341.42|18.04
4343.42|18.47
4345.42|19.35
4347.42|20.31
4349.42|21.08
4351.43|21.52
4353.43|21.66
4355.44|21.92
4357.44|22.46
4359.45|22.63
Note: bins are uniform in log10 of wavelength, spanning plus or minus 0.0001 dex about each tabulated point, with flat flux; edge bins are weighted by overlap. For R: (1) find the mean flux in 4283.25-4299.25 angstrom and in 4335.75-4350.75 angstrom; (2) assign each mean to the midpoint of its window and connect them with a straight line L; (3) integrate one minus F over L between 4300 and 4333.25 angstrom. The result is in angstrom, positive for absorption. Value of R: 2.6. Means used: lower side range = 17.1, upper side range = 19.3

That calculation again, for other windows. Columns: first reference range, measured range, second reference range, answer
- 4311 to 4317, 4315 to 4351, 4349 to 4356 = 0.42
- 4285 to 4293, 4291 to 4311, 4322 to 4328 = 2.81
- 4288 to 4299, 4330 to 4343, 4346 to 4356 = 0.67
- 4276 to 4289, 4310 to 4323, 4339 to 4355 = 0.89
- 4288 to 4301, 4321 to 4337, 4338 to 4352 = -0.27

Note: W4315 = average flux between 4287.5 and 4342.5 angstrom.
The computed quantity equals 17.1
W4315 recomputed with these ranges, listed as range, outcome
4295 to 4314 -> 14.8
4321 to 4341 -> 18.8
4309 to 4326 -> 17.5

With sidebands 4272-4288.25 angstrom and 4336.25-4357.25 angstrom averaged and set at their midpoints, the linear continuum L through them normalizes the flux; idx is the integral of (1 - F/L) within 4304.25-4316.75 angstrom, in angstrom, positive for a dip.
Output 2.3 angstrom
